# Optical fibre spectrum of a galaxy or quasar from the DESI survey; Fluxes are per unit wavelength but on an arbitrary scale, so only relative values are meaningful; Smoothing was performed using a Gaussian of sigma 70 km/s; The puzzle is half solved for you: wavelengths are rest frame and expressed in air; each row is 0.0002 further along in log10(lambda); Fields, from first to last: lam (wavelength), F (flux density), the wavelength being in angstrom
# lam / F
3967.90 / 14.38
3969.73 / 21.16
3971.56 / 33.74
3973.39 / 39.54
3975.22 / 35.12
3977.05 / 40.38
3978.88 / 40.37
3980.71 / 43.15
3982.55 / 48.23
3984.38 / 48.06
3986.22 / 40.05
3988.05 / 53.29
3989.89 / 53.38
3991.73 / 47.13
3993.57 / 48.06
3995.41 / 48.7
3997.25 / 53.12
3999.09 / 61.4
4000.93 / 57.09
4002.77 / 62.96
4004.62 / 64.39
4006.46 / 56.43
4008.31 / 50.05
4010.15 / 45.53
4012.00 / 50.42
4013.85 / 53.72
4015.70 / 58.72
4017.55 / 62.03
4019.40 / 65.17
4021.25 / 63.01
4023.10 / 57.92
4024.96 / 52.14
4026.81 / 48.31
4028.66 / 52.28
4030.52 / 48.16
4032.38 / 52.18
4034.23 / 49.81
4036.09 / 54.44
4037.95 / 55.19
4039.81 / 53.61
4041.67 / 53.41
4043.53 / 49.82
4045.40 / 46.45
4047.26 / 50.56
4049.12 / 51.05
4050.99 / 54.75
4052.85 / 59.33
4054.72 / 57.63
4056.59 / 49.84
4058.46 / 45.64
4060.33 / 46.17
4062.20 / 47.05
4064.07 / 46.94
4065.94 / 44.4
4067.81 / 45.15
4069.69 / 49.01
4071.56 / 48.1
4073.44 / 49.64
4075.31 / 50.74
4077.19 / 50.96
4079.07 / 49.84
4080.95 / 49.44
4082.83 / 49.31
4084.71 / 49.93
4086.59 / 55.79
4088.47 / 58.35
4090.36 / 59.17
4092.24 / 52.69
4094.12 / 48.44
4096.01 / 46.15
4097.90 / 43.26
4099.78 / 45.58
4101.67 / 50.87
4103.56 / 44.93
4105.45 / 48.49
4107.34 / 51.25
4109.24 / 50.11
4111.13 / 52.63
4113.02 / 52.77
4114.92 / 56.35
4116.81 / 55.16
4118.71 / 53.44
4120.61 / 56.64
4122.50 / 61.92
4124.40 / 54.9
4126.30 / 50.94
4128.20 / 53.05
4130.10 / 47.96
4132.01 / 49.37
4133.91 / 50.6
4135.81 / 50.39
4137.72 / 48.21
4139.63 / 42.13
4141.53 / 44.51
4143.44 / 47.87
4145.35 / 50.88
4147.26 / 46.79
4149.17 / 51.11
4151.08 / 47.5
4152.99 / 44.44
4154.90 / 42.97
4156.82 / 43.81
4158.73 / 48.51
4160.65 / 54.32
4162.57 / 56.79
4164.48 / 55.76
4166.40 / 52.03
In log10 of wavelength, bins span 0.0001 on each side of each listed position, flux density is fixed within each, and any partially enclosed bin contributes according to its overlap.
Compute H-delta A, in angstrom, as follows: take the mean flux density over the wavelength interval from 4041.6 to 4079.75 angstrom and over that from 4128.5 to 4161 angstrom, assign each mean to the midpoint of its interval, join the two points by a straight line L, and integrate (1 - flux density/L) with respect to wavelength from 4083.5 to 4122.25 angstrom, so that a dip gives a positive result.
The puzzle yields -2.43 angstrom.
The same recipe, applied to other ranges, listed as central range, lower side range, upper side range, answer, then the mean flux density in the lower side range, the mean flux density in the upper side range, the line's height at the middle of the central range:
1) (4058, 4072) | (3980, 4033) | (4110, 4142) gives 1.6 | 53.3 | 51.9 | 52.6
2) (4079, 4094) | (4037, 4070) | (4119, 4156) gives -0.9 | 50.3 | 49.6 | 50.1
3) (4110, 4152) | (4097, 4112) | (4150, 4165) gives -2.1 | 48.4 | 49.1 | 48.7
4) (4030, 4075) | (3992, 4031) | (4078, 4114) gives 2.2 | 55.2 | 50.5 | 52.9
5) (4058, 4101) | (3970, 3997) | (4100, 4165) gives -1.0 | 43.9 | 50.4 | 48.1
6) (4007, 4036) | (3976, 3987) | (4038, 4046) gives -3.2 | 43.3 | 51.5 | 48.7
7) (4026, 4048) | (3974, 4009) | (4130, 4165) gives -0.7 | 50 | 48.6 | 49.6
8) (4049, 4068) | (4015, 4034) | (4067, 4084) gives 0.5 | 55.7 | 49.2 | 51.4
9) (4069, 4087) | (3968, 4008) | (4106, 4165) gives -0.4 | 46.8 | 50.7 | 49.2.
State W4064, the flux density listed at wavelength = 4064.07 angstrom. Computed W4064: 46.94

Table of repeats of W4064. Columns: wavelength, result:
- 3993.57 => 48.06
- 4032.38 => 52.18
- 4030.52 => 48.16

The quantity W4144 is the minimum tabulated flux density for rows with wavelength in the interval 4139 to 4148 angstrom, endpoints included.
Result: 42.13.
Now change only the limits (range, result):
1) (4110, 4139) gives 47.96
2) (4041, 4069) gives 44.4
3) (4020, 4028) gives 48.31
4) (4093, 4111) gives 43.26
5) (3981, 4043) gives 40.05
